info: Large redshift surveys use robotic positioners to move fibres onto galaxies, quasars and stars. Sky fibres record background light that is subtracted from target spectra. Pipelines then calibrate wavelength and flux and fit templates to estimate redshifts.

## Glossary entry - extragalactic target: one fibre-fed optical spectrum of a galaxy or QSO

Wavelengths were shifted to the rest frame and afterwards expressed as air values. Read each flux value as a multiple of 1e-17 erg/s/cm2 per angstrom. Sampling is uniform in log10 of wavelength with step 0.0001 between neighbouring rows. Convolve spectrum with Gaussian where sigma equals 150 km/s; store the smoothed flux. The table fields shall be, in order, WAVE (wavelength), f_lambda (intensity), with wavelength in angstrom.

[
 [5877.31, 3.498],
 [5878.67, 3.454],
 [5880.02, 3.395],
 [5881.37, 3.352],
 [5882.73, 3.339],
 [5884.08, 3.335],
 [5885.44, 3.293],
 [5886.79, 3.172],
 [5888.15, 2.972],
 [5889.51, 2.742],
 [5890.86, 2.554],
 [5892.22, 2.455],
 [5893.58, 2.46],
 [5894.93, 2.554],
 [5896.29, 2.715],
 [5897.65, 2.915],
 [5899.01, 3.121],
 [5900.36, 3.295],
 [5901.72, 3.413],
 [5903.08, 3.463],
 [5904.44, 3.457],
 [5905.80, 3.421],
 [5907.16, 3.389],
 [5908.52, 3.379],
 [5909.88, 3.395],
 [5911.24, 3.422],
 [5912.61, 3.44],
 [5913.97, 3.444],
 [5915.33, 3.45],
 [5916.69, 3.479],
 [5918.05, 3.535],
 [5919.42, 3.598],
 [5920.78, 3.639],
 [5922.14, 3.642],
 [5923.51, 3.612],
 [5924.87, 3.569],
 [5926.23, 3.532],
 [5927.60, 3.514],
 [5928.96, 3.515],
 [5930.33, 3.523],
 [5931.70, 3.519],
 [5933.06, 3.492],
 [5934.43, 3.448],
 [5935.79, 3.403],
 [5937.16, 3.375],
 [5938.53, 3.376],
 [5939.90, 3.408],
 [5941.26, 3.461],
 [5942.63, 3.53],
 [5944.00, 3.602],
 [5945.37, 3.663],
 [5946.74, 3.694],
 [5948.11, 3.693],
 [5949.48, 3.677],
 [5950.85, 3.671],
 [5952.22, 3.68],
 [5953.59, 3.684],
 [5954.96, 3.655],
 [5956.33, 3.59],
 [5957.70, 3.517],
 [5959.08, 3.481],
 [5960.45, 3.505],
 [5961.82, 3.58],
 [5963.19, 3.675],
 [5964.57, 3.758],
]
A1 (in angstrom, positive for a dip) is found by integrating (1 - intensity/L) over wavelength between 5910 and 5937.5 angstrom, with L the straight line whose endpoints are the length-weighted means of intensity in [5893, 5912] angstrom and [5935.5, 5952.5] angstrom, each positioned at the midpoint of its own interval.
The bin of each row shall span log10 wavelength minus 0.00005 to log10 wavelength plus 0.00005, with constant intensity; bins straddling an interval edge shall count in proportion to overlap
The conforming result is -1.1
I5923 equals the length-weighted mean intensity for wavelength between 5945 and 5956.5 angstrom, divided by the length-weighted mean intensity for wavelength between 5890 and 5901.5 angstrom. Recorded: 1.3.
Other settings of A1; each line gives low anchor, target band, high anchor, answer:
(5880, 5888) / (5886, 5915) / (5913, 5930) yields 2.50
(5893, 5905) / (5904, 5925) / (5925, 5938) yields -1.53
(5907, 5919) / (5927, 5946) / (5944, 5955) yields 0.55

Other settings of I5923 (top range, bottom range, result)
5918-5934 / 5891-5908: 1.17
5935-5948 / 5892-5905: 1.17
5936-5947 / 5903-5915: 1.02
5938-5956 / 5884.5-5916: 1.15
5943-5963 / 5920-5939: 1.03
